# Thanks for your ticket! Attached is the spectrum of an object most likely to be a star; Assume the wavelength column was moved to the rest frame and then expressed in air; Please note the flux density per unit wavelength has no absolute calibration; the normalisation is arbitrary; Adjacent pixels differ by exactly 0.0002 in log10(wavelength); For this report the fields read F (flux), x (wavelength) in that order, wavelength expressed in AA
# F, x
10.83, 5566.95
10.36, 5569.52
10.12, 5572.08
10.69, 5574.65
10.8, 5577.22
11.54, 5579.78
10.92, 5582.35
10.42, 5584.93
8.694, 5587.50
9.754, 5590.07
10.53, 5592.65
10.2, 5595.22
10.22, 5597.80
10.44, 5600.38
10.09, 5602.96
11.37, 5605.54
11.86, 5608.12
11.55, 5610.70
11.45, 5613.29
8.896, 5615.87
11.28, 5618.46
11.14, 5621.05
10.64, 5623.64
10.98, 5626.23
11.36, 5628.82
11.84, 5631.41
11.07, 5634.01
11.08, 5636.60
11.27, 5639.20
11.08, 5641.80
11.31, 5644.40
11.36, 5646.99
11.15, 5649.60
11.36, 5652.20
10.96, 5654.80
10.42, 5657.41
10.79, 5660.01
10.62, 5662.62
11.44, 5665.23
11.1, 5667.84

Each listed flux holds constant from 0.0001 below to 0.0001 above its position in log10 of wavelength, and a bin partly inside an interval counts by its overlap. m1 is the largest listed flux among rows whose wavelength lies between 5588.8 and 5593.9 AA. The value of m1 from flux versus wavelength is 10.53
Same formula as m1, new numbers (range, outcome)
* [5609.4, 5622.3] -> 11.55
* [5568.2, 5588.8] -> 11.54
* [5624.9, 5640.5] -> 11.84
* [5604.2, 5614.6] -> 11.86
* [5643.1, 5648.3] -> 11.36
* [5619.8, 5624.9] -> 11.14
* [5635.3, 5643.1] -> 11.27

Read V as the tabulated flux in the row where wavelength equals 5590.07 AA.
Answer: 9.754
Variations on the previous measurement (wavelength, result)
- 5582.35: 10.92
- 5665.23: 11.44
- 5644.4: 11.31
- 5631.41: 11.84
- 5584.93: 10.42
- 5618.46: 11.28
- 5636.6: 11.08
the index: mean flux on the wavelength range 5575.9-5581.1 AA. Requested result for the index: 11.2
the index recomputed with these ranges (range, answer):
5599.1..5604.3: 10.3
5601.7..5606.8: 10.7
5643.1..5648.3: 11.3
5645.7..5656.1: 11.2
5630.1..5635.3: 11.4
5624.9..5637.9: 11.3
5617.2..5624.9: 11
